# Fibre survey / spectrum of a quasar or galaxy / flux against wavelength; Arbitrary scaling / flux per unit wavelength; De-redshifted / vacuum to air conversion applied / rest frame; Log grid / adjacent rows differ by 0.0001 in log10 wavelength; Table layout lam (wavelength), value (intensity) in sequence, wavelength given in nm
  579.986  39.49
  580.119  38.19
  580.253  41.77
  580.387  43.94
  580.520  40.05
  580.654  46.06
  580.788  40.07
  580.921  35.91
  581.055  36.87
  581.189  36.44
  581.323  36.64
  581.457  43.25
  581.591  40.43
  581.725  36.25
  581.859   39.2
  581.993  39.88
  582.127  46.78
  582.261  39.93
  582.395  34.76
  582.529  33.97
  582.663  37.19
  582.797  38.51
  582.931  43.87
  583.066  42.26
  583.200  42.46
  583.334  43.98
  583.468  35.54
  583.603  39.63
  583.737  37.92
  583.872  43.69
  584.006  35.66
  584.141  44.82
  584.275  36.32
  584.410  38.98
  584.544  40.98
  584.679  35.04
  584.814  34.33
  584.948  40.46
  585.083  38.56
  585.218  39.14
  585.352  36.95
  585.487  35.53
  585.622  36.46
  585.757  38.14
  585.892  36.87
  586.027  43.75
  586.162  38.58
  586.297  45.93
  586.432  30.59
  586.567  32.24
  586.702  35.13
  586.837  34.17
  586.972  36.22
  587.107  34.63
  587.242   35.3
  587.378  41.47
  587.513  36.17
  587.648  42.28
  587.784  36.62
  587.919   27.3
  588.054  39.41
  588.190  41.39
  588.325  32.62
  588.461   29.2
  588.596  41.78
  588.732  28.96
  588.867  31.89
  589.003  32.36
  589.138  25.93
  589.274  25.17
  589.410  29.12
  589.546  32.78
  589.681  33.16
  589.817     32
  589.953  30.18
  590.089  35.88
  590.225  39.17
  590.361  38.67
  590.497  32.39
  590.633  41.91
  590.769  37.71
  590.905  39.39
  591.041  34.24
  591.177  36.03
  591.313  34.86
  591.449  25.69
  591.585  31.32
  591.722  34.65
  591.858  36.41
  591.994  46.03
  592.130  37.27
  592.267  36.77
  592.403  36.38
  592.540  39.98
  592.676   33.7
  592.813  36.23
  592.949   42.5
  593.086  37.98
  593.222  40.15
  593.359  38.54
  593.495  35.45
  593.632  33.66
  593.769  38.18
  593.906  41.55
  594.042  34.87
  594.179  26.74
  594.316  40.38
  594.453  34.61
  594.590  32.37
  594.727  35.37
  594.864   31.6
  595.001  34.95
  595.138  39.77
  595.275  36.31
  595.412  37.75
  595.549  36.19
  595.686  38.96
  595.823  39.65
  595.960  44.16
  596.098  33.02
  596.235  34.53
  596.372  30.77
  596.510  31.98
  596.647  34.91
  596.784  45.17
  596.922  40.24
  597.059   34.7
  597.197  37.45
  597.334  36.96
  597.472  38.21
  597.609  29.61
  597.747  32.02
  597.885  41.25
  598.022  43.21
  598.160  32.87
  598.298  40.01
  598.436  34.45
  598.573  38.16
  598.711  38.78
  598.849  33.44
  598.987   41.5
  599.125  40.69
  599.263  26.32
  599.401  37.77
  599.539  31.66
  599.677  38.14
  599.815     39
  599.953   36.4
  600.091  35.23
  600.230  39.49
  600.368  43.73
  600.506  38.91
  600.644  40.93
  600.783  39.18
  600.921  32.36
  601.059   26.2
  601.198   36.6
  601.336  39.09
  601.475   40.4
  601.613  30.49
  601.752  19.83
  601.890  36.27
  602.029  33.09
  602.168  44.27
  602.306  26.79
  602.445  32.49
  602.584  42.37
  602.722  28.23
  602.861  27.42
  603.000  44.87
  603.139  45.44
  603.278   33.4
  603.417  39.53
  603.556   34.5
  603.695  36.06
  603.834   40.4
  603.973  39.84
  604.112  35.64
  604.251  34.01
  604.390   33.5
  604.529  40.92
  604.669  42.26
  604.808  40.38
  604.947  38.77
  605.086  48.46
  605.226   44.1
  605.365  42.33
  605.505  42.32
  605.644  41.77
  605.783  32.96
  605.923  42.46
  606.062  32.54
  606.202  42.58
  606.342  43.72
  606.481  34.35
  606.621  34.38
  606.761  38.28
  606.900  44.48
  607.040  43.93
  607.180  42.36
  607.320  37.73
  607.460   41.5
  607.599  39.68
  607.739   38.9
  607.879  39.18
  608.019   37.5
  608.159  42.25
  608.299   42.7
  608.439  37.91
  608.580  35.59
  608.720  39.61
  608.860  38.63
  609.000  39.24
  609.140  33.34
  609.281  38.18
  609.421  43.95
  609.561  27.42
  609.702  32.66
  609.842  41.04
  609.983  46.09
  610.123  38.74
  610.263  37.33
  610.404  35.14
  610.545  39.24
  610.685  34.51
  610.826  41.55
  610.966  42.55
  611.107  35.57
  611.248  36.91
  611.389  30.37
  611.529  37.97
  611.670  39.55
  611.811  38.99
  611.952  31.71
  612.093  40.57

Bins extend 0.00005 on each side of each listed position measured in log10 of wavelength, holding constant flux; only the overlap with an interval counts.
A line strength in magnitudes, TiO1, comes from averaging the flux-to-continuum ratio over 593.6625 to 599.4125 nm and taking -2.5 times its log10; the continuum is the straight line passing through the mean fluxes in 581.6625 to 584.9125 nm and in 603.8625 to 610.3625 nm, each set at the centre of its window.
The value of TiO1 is 0.081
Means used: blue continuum 39.3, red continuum 39.2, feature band 36.4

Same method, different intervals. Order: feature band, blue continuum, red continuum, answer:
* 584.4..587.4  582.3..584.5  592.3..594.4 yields 0.044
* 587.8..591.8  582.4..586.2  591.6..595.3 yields 0.118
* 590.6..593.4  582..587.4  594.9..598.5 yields 0.014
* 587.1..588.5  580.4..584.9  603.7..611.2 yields 0.089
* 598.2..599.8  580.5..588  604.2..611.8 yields 0.066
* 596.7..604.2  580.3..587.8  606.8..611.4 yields 0.065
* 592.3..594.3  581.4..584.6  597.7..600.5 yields 0.037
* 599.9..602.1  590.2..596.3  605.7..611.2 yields 0.065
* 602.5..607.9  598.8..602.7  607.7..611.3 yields -0.059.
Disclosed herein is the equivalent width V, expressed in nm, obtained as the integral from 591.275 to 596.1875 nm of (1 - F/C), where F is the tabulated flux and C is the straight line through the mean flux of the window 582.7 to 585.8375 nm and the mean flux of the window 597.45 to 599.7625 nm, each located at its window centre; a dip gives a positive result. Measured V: 0.10 nm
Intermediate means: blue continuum 39.1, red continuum 36.3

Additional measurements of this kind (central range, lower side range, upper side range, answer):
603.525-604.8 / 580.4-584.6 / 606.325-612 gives 0.031 nm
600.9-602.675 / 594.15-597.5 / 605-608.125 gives 0.216 nm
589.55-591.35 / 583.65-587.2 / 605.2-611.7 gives 0.106 nm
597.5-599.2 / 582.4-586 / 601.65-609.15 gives 0.056 nm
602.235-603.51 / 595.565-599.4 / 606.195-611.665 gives 0.069 nm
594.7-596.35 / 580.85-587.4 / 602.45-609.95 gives 0.079 nm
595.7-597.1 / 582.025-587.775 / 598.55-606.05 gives 0.021 nm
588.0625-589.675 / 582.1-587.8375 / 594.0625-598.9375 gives 0.232 nm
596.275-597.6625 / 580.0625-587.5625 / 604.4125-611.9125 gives 0.102 nm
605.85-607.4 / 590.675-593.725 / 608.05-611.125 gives -0.067 nm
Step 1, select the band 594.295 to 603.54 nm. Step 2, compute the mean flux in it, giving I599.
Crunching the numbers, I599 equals 36.3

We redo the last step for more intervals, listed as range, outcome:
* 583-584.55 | 40.2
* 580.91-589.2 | 37.6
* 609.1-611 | 38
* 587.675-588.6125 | 35.4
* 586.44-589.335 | 34.2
